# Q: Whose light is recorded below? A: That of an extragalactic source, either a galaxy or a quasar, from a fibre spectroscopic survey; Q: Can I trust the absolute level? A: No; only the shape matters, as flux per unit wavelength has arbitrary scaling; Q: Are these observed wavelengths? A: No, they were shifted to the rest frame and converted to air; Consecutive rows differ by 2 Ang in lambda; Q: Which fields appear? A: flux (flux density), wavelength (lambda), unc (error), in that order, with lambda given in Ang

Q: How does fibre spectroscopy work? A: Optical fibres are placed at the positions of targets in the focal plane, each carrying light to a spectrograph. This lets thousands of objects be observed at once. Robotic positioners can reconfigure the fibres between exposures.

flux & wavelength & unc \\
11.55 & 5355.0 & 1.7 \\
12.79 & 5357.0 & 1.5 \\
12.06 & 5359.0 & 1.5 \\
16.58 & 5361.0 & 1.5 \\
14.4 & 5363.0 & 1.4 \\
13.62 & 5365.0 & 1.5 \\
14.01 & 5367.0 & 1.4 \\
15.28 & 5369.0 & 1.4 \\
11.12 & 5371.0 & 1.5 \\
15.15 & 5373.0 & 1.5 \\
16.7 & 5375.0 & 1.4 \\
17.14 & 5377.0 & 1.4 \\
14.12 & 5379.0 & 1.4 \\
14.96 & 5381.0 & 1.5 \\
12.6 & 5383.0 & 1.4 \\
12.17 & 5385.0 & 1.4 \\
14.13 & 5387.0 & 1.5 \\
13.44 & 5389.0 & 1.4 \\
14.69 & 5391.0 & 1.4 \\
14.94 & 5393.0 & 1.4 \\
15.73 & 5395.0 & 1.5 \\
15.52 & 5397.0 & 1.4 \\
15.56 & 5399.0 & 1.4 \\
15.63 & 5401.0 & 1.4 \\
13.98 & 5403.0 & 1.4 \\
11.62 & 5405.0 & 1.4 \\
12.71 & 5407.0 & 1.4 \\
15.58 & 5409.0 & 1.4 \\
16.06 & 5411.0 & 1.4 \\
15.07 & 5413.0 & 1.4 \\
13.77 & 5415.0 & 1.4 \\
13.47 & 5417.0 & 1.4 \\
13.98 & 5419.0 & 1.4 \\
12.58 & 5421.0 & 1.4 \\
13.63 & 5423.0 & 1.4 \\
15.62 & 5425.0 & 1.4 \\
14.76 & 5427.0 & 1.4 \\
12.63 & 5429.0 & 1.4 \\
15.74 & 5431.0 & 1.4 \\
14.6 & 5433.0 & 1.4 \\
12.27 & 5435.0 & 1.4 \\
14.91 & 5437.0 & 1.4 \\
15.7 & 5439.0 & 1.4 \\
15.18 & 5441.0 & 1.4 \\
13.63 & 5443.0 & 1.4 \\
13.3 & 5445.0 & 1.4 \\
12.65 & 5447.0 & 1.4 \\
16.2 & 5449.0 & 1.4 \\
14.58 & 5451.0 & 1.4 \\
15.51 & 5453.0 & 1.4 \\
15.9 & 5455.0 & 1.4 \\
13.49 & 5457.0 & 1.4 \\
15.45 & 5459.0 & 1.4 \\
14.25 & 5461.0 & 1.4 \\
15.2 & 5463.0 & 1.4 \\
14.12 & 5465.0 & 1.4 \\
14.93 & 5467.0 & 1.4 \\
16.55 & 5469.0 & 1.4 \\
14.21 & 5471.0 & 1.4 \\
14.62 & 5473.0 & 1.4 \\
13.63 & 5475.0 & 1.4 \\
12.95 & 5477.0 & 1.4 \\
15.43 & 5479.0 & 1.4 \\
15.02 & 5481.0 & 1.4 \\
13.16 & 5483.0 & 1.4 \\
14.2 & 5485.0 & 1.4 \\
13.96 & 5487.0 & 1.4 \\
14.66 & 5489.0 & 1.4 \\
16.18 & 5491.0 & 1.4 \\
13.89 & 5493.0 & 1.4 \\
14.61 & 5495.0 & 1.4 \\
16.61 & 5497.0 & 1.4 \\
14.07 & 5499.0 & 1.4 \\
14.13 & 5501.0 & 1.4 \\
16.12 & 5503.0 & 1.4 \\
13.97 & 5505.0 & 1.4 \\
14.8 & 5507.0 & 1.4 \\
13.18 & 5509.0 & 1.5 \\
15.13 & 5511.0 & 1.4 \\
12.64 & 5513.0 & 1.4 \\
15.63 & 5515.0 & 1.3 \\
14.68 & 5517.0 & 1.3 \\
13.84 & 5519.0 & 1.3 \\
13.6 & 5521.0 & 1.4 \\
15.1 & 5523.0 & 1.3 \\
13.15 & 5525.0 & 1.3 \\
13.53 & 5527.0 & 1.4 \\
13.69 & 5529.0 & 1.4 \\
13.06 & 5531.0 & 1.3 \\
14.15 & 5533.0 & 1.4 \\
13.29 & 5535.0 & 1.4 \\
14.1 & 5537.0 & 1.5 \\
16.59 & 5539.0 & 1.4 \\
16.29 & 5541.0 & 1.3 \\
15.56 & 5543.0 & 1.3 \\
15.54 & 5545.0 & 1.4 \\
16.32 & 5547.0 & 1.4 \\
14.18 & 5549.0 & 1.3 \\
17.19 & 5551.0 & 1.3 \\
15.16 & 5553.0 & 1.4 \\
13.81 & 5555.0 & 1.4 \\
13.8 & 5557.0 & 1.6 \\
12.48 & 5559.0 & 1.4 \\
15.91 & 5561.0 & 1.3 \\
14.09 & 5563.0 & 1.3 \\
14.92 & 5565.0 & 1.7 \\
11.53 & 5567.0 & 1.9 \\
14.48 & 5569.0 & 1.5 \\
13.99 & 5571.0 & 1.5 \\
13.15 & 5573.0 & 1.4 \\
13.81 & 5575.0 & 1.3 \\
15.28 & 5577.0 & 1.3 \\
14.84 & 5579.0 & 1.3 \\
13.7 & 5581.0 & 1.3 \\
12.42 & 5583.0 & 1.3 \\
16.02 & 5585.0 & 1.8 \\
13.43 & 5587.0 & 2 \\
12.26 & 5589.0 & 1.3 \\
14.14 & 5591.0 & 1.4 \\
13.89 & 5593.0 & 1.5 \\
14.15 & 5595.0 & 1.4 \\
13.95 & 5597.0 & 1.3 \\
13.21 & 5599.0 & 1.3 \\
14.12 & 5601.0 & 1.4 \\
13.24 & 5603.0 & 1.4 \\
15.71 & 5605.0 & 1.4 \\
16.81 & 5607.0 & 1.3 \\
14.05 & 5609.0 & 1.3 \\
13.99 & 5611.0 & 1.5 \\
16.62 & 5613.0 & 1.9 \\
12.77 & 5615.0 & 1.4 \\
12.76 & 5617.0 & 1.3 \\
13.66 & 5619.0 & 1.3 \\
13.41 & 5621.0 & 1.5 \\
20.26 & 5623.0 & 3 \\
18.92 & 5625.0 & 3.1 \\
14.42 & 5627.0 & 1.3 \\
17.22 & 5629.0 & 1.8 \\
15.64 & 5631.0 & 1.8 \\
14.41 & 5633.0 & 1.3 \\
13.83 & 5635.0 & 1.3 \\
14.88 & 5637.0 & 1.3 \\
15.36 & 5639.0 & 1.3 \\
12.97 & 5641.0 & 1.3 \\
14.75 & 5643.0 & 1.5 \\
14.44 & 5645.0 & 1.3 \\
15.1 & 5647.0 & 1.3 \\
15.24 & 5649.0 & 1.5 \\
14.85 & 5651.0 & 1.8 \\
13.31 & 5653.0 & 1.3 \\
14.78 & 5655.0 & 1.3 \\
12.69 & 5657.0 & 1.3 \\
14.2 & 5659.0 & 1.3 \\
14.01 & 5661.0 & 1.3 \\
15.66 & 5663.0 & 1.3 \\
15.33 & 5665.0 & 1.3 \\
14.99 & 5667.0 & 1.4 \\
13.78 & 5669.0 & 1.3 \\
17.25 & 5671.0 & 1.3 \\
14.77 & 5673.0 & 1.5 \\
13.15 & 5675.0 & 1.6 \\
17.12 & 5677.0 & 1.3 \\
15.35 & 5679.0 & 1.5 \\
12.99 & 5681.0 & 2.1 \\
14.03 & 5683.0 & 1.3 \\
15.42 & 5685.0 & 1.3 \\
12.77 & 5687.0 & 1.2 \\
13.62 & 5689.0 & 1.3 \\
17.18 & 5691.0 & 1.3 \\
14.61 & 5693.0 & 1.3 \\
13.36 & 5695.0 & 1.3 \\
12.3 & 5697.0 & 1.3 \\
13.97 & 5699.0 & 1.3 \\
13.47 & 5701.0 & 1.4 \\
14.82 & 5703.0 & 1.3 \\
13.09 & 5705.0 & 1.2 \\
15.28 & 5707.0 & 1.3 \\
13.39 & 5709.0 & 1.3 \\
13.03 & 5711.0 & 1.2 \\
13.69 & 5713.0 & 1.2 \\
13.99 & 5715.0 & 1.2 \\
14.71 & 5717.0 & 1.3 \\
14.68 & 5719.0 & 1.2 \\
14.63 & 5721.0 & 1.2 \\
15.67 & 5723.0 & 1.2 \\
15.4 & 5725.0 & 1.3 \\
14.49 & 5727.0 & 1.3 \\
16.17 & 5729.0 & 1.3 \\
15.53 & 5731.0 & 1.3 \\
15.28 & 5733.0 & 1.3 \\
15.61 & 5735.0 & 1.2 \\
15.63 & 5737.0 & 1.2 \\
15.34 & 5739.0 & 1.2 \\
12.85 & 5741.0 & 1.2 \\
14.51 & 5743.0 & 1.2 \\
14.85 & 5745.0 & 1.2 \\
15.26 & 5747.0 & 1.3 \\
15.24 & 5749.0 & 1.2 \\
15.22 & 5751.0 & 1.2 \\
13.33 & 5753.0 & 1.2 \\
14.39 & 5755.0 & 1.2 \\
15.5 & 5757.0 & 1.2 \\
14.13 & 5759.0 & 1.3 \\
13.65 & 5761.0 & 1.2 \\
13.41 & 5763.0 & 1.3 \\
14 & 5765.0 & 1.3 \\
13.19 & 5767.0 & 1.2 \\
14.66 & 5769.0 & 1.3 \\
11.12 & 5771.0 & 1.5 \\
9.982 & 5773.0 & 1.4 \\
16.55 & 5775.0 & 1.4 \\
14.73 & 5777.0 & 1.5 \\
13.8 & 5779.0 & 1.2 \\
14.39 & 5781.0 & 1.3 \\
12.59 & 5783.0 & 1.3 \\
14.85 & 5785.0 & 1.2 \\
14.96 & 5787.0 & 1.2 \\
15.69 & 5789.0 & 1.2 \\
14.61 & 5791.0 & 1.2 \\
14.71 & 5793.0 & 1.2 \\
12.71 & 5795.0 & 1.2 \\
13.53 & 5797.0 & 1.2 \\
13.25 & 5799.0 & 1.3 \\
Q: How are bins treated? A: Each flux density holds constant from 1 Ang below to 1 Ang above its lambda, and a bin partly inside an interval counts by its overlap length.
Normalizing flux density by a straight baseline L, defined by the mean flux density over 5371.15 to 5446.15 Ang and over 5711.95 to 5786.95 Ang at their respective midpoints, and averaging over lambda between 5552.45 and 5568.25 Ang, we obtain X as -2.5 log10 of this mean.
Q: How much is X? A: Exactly 0.03 mag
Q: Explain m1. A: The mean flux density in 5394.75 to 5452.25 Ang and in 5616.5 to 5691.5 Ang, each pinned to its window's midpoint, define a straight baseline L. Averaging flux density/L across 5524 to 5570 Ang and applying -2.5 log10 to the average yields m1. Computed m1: 0.011 mag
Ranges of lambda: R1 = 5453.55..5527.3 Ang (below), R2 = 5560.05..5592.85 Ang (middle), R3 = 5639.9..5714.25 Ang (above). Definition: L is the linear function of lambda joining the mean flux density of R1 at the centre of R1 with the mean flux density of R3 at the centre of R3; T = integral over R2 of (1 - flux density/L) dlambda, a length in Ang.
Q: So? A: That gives 1.0 Ang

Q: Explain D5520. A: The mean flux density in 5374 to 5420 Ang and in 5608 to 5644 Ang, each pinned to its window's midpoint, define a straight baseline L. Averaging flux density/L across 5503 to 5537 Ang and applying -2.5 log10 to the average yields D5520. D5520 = 0.055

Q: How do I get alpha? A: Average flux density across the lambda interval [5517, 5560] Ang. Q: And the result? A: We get 14.5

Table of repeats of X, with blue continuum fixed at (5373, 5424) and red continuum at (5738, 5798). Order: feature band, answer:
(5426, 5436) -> 0.03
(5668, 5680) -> -0.08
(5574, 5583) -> 0.01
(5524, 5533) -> 0.07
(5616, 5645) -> -0.07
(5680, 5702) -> 0.02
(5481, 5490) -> 0.02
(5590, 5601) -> 0.03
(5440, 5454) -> -0.01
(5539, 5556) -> -0.09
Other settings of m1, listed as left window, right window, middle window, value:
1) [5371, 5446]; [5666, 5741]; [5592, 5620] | 0.023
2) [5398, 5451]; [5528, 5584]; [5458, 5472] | -0.048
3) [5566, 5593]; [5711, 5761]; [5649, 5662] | 0.015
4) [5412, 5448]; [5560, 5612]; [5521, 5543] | -0.016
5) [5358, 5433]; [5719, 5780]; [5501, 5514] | 0.007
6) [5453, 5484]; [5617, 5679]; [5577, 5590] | 0.072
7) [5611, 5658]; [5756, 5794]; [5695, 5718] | 0.051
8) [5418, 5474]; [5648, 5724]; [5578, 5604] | 0.050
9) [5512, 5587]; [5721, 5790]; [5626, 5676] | -0.020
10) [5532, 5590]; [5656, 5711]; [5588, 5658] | -0.017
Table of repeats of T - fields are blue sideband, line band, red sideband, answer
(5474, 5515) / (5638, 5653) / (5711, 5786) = -0.2 Ang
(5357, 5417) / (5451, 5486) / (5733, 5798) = -0.7 Ang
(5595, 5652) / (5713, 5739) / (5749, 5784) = -1.8 Ang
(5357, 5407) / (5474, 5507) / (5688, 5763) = -0.4 Ang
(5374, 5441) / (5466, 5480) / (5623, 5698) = -0.1 Ang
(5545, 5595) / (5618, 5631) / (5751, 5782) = -2.0 Ang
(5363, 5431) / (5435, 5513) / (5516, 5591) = -1.5 Ang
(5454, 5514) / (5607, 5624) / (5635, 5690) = -0.3 Ang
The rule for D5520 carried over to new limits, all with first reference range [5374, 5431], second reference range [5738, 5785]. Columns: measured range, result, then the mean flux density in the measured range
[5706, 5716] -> 0.017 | 13.9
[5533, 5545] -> -0.062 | 15.1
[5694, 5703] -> 0.052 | 13.4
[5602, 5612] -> -0.042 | 14.8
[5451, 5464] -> -0.043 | 14.9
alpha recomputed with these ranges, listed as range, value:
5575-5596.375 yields 14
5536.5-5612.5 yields 14.4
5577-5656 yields 14.6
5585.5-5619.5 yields 14.1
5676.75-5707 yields 14.2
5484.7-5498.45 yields 14.9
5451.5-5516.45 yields 14.6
